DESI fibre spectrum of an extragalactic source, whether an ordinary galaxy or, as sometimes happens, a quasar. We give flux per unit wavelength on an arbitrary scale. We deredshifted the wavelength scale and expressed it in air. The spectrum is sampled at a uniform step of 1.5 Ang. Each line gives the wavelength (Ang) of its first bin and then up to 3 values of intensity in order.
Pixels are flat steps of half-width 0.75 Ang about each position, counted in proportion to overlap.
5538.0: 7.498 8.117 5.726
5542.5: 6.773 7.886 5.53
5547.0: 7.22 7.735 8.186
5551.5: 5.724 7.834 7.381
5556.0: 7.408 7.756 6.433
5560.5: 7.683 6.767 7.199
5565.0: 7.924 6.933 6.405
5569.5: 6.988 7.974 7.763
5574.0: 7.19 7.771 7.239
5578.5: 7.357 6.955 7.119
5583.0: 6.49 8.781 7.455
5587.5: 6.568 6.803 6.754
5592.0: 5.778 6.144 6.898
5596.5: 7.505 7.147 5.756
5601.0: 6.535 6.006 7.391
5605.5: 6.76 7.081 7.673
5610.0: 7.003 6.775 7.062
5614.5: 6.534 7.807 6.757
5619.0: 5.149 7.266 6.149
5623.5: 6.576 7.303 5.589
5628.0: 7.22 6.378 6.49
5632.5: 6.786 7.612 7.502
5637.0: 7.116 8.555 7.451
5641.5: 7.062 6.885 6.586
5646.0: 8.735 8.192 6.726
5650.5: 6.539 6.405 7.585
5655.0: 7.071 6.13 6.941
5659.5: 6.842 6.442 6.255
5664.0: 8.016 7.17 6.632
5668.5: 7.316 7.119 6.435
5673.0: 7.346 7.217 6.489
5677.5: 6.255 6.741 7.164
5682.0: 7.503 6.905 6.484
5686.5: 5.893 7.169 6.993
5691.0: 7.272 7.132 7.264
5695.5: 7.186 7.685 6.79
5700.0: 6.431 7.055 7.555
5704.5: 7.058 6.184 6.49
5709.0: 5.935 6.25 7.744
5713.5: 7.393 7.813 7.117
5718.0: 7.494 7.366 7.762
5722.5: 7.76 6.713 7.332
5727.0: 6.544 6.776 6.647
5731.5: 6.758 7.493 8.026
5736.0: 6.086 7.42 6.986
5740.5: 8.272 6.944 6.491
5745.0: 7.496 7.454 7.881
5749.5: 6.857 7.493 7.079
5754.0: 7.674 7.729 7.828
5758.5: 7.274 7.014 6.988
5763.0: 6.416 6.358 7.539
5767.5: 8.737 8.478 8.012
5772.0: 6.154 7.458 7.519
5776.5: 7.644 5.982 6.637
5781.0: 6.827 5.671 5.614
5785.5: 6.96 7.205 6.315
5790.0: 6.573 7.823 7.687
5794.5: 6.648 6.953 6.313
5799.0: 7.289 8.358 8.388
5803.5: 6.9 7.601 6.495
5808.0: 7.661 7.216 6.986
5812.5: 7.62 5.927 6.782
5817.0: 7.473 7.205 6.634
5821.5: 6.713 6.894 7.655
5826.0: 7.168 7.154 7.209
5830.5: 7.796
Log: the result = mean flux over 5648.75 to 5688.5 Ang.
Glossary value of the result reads 6.84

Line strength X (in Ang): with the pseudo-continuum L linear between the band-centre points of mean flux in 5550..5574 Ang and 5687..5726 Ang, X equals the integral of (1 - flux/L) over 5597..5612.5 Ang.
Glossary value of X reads 0.8 Ang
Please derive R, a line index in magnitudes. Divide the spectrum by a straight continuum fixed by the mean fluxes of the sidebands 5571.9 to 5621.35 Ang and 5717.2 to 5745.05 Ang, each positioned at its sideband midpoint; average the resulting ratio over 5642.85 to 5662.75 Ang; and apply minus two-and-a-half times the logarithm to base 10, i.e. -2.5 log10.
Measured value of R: 0.01 mag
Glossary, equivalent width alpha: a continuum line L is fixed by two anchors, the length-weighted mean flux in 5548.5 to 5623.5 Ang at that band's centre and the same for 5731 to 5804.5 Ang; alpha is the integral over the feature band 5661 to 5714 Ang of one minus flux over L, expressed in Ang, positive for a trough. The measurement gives 1.4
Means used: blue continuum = 7.02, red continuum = 7.18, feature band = 6.92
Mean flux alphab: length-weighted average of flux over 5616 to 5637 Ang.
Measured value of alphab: 6.73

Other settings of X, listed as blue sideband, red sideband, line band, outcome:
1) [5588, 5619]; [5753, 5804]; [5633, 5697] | -1.5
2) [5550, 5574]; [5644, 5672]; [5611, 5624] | 0.8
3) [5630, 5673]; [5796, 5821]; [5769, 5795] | 0.9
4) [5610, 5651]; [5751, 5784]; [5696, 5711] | 0.7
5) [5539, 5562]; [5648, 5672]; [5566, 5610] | 0.2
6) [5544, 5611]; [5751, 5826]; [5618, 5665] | 0.9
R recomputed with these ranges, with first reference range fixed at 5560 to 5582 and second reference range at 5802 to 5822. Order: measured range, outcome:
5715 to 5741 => -0.011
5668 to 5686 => 0.045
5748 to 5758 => -0.052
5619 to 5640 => 0.048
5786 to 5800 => 0.013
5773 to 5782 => 0.022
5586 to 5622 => 0.078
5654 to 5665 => 0.056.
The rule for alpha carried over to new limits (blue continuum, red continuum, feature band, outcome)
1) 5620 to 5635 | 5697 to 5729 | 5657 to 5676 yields -0.19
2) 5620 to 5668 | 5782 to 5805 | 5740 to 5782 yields -1.59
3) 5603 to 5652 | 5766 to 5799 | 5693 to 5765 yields -1.17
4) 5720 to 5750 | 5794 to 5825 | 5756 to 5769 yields -0.33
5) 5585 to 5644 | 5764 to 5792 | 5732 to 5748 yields -0.69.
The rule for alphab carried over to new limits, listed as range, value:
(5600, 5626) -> 6.79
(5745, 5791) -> 7.12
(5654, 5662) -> 6.7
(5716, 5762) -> 7.25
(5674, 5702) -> 6.92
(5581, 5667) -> 6.93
